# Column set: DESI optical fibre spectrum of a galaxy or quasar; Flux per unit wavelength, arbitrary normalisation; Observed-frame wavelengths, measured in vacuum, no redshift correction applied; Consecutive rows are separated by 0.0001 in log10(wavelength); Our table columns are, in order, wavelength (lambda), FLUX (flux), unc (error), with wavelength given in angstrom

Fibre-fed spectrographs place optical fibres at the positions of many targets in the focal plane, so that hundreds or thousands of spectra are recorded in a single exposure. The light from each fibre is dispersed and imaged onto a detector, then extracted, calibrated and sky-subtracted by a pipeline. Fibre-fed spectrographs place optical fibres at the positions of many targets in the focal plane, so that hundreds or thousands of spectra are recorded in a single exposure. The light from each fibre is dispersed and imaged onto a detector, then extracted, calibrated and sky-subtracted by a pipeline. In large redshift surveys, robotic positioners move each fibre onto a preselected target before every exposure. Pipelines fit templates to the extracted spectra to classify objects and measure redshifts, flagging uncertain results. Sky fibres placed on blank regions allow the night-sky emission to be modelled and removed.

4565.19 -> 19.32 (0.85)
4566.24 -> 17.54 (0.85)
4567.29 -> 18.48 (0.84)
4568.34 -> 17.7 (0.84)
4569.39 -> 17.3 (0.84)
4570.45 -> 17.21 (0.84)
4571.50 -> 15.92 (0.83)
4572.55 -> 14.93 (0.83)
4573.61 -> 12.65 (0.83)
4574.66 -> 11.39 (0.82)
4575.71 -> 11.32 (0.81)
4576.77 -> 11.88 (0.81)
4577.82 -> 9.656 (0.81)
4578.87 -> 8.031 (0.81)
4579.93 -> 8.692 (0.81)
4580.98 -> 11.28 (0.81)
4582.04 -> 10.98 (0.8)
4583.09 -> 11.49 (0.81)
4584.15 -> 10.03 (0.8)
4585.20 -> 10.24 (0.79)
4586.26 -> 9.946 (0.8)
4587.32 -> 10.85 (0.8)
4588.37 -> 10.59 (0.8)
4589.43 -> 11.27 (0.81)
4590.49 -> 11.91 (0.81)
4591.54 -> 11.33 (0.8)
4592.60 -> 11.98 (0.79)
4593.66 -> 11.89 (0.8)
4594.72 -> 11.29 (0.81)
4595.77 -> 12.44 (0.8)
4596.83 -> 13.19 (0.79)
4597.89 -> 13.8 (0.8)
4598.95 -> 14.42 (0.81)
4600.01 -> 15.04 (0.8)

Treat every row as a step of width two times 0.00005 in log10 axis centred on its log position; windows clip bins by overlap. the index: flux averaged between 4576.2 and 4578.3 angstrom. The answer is 10.8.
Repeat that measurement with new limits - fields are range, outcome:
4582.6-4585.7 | 10.6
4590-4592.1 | 11.6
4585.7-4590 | 10.7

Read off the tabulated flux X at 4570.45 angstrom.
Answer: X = 17.21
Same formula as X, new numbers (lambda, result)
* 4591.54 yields 11.33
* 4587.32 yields 10.85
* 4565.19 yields 19.32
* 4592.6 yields 11.98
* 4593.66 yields 11.89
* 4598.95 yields 14.42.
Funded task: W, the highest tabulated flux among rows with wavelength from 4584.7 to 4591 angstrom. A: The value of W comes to 11.91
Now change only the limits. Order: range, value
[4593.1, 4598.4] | 13.8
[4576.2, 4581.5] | 11.88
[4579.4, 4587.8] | 11.49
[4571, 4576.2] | 15.92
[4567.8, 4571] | 17.7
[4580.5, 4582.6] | 11.28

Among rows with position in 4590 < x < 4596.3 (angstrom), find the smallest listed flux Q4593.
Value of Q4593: 11.29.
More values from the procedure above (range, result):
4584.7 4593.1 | 9.946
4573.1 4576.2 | 11.32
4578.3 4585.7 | 8.031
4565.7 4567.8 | 17.54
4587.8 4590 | 10.59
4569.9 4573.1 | 14.93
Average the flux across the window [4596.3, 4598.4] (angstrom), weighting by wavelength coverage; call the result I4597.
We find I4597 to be 13.5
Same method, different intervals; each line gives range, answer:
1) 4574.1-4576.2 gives 11.4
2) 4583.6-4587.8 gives 10.2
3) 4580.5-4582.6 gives 11.1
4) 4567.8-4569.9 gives 17.5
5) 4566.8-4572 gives 17.3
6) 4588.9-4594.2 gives 11.7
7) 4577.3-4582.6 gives 9.75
